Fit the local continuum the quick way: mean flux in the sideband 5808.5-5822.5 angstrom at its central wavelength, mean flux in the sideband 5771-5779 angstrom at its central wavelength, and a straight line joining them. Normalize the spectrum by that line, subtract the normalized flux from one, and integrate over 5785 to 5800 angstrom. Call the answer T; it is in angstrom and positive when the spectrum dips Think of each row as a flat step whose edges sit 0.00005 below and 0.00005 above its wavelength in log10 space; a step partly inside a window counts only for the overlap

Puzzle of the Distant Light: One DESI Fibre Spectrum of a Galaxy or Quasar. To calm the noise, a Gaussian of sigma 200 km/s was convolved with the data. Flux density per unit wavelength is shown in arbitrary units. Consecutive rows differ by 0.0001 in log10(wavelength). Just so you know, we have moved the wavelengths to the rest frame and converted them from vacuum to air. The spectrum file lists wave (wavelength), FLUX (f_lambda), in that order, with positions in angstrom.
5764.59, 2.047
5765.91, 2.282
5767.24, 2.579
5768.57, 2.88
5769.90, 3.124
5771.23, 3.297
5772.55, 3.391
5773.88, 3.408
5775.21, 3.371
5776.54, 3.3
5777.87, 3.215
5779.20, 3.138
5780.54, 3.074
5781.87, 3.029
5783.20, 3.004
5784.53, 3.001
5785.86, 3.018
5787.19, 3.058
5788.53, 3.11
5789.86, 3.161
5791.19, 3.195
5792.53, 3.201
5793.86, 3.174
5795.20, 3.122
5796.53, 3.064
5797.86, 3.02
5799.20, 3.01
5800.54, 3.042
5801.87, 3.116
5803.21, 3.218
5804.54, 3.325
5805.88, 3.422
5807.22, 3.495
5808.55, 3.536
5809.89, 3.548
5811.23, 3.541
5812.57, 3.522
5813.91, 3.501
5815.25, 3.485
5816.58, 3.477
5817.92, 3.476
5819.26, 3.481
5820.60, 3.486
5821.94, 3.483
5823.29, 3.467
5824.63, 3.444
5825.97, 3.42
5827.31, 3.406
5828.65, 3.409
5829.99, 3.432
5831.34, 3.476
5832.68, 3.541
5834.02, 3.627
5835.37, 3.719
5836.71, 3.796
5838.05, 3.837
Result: 1.3 angstrom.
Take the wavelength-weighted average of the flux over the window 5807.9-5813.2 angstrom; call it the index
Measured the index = 3.53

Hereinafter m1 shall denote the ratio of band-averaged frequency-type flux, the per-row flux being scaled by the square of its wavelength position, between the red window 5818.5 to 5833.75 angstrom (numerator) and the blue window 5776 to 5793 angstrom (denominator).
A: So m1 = 1.13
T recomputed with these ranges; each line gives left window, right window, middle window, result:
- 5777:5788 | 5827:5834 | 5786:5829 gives -0.5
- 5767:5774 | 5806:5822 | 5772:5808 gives 1.3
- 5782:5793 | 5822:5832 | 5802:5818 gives -0.8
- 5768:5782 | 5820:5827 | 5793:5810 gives 0.6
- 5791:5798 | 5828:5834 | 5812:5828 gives -0.4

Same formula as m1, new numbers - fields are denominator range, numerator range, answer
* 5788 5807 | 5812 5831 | 1.10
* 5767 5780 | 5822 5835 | 1.11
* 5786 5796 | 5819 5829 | 1.11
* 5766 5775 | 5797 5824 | 1.12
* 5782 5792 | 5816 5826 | 1.14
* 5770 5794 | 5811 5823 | 1.11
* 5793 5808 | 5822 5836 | 1.11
